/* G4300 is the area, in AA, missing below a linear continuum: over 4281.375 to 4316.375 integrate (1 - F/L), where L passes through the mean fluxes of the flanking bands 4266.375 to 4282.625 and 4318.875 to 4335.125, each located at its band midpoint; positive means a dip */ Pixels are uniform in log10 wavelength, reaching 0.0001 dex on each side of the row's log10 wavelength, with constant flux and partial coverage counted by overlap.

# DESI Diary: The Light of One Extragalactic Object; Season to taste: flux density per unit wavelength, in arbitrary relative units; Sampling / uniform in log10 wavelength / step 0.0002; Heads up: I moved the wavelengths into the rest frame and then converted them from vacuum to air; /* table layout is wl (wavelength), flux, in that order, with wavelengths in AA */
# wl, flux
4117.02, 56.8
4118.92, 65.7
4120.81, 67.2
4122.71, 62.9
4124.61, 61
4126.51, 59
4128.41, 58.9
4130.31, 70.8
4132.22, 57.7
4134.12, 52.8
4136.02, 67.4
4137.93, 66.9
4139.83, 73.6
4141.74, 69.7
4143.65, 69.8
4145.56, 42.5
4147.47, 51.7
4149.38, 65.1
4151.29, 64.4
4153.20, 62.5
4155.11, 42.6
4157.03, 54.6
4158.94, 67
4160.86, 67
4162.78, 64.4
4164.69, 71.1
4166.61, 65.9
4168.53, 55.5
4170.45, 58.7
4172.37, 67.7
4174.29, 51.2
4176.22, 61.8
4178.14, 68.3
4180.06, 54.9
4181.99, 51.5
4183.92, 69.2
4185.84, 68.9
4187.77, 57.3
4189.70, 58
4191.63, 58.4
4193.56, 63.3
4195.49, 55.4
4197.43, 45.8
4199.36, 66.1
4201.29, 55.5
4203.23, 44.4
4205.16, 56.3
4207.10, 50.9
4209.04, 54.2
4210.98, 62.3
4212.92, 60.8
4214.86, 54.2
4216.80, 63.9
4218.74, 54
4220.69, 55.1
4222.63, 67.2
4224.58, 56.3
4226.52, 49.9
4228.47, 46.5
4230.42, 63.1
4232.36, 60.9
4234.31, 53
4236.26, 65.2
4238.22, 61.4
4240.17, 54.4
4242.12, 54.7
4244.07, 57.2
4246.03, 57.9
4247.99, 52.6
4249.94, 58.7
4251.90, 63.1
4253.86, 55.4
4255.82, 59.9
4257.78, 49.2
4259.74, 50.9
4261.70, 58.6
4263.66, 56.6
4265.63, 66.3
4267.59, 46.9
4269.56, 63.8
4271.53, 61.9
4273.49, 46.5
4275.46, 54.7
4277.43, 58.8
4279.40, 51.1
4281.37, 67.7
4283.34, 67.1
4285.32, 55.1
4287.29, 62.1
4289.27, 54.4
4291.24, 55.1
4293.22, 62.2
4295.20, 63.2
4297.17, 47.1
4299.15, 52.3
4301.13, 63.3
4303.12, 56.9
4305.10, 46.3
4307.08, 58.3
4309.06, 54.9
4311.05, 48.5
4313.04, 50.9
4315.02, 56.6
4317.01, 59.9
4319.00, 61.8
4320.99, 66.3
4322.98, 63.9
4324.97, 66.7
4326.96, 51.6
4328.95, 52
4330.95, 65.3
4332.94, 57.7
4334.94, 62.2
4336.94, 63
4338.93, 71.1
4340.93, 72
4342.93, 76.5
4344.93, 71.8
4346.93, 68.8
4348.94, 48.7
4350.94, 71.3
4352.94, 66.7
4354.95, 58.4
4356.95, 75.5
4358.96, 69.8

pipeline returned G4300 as 1.23 AA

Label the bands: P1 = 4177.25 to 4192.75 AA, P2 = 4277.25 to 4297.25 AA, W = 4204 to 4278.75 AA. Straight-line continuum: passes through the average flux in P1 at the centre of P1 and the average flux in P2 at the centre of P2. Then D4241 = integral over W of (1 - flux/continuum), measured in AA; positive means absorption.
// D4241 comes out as 3.7 AA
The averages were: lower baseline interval 60.8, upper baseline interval 59.1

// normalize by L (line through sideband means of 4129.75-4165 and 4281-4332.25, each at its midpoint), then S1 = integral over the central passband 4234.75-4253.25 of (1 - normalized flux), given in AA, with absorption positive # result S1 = 0.4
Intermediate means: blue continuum 61.9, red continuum 57.9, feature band 58.1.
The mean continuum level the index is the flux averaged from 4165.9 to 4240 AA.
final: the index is 58.2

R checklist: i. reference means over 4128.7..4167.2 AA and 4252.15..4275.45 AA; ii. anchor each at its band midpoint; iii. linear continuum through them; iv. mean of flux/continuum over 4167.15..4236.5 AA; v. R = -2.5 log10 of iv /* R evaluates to 0.03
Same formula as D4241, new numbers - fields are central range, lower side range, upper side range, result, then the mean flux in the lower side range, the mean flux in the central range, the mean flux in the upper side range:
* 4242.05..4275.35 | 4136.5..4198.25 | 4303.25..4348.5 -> 2.4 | 60.8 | 56.5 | 61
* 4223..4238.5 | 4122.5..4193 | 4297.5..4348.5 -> 0.9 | 61.4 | 57.2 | 60.4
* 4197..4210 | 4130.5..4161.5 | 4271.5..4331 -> 1.3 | 61.1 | 53.6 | 57.3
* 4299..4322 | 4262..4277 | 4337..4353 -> 2.4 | 56.8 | 56.5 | 68.2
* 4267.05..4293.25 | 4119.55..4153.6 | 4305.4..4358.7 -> 1.9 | 62.5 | 57.7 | 62.2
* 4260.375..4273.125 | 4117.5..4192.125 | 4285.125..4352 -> 0.5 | 61.6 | 58.2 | 60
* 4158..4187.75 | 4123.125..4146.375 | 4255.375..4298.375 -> -0.7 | 62.6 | 62.7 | 57.2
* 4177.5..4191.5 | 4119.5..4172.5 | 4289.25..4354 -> 0.2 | 62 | 60.8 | 60.3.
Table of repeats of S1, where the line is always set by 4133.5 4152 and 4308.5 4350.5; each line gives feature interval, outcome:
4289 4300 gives 1.1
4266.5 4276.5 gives 1.1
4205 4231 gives 2.3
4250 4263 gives 1.2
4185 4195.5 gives 0.3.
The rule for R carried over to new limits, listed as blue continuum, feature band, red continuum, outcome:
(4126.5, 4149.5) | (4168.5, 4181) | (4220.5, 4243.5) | 0.00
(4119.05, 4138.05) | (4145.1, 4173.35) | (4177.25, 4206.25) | 0.00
